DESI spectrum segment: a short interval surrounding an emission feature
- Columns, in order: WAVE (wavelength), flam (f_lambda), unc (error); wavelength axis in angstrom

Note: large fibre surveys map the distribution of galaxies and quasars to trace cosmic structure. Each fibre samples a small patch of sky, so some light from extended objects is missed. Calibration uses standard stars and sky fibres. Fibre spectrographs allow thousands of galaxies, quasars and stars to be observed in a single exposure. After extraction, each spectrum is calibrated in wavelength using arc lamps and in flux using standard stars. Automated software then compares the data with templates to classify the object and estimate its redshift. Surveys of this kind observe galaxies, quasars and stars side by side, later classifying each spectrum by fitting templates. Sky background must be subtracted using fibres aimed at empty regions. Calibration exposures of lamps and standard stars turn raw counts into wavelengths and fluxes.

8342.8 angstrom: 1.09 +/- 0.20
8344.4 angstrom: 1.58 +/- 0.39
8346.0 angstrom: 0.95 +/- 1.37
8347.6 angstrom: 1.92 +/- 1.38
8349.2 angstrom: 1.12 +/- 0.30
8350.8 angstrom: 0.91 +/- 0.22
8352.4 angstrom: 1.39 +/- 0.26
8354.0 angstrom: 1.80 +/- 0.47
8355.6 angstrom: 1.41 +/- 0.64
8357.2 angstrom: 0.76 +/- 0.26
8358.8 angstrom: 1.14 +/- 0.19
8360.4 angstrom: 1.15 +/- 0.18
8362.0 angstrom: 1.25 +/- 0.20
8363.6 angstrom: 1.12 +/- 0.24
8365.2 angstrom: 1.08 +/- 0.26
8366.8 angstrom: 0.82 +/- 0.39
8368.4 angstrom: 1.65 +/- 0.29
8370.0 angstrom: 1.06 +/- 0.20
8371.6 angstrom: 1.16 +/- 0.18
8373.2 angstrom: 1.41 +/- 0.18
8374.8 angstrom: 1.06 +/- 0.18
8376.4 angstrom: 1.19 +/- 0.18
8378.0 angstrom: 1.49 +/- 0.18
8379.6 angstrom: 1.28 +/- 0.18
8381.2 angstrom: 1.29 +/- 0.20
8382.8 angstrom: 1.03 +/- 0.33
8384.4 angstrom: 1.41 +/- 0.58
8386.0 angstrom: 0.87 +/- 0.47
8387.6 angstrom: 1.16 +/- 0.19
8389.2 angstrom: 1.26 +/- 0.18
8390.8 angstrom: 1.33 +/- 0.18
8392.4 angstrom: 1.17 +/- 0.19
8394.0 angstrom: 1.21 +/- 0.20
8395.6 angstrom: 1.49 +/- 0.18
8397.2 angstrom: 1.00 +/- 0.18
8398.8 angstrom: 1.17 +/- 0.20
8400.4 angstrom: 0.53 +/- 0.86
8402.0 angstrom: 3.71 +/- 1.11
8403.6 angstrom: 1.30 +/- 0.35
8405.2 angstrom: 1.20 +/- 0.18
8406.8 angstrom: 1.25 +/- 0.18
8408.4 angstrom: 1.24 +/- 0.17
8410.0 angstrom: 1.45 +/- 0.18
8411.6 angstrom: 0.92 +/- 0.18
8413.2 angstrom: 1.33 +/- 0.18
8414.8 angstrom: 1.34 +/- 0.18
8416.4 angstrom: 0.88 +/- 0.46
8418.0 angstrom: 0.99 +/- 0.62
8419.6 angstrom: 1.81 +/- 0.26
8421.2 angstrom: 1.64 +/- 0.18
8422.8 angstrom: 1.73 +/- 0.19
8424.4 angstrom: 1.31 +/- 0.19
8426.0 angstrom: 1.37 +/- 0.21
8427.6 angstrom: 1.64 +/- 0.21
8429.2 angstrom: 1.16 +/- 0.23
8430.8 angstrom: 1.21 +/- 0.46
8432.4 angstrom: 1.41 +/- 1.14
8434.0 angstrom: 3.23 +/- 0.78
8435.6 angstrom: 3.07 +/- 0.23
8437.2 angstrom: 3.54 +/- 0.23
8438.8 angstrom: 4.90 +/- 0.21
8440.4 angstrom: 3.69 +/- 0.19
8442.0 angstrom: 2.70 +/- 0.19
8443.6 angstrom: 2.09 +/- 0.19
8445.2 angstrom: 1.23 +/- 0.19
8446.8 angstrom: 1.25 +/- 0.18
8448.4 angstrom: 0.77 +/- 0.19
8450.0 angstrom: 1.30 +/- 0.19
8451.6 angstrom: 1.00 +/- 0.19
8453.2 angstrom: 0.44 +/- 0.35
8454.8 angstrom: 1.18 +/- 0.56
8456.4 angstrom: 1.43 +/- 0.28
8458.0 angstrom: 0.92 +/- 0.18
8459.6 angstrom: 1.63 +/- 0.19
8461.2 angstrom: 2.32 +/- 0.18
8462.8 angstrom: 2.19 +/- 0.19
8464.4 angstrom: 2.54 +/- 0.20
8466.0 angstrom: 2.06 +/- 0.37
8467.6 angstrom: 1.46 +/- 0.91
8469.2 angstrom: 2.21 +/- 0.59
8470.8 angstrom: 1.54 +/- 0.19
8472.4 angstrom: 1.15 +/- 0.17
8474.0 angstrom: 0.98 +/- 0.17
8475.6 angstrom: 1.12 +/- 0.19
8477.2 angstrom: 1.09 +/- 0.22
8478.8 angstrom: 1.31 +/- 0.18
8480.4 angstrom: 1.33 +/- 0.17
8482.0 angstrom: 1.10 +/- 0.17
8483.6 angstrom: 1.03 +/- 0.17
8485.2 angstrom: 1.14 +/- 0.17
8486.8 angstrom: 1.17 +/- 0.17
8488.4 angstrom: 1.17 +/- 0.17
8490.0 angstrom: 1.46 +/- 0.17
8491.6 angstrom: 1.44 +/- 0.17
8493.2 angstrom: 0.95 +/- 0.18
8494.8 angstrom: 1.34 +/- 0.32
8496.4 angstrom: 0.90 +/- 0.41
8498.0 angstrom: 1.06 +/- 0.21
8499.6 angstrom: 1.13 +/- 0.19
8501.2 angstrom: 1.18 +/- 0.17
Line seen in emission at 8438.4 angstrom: H-alpha 6563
